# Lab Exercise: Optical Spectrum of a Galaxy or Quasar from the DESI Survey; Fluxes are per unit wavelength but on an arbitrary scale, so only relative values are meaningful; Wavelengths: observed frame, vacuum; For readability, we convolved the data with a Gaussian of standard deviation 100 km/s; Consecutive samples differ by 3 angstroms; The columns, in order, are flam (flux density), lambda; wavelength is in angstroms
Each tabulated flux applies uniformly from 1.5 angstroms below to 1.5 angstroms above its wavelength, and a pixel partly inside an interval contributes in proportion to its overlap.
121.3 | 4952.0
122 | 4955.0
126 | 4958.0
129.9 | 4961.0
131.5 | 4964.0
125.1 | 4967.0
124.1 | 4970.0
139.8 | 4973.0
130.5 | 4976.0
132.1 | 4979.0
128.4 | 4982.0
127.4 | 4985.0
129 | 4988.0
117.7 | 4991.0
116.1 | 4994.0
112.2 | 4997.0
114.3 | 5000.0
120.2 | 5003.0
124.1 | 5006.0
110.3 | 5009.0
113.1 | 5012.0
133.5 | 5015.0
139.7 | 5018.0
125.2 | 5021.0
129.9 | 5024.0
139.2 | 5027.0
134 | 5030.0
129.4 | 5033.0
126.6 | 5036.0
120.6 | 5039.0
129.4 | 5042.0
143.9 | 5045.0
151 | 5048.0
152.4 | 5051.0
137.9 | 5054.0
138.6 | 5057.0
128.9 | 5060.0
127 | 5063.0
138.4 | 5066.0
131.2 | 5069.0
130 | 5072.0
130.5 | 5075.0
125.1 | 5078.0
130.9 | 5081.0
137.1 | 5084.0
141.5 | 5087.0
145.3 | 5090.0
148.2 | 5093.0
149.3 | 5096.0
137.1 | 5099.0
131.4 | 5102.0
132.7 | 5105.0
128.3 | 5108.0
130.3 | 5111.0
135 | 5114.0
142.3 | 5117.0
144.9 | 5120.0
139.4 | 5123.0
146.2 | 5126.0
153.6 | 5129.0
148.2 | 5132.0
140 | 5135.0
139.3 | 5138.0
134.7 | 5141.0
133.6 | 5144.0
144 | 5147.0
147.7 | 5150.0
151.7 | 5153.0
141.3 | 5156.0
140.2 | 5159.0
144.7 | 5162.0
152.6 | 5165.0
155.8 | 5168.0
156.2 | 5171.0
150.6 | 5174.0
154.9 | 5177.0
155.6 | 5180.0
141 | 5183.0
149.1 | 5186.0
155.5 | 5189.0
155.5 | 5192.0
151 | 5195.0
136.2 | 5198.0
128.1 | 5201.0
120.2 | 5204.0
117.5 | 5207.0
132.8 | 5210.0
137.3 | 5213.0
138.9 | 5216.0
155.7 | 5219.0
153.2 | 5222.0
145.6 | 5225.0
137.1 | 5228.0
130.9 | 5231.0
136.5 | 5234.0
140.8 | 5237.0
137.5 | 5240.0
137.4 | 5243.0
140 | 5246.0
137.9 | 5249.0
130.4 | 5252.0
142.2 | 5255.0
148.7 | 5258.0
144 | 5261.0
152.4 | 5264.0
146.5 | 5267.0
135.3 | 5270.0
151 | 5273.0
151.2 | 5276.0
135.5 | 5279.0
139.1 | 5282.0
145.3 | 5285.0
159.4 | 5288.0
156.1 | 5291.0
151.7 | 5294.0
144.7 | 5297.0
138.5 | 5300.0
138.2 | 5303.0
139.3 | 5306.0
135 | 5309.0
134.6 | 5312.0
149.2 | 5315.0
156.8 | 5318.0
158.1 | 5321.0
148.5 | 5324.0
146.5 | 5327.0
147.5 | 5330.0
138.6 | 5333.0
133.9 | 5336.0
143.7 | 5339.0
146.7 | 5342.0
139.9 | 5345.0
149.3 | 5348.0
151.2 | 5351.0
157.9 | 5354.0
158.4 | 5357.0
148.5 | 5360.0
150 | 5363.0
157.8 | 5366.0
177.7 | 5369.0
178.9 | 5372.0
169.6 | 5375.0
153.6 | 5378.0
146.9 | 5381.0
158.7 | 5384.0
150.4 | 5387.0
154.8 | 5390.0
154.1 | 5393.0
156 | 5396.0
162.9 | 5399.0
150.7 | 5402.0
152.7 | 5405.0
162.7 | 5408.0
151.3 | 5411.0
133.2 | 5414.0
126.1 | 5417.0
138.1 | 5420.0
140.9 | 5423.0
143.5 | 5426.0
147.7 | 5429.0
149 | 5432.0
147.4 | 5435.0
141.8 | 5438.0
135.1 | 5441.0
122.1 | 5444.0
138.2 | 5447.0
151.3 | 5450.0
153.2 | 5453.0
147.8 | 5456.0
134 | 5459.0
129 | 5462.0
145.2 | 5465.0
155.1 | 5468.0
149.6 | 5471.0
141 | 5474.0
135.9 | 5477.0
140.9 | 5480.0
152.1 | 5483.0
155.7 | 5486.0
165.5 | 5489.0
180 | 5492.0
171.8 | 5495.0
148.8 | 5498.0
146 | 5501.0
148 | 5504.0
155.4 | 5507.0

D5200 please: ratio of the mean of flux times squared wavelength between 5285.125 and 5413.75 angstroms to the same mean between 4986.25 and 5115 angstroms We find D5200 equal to 1.29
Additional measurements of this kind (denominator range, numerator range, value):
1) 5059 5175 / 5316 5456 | 1.18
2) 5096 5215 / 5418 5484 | 1.12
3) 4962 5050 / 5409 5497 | 1.35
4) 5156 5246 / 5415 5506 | 1.13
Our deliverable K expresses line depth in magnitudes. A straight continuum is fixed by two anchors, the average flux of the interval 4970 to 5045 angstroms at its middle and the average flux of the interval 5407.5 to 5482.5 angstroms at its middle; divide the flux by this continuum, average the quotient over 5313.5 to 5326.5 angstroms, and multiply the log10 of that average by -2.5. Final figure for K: -0.11 mag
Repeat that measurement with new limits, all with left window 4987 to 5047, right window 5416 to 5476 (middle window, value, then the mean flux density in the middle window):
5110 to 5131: -0.100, 142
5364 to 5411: -0.140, 159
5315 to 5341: -0.072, 147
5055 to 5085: -0.035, 132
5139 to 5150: -0.068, 139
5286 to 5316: -0.064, 145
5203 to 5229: -0.038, 138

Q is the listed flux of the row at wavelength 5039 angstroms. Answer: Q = 120.6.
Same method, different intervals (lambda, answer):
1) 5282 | 139.1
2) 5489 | 165.5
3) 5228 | 137.1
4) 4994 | 116.1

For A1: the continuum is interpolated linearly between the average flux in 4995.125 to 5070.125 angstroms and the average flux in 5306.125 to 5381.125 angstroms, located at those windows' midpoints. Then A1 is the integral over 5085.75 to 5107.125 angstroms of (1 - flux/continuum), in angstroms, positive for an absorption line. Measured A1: -1.0 angstroms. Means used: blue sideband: 130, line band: 140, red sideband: 151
